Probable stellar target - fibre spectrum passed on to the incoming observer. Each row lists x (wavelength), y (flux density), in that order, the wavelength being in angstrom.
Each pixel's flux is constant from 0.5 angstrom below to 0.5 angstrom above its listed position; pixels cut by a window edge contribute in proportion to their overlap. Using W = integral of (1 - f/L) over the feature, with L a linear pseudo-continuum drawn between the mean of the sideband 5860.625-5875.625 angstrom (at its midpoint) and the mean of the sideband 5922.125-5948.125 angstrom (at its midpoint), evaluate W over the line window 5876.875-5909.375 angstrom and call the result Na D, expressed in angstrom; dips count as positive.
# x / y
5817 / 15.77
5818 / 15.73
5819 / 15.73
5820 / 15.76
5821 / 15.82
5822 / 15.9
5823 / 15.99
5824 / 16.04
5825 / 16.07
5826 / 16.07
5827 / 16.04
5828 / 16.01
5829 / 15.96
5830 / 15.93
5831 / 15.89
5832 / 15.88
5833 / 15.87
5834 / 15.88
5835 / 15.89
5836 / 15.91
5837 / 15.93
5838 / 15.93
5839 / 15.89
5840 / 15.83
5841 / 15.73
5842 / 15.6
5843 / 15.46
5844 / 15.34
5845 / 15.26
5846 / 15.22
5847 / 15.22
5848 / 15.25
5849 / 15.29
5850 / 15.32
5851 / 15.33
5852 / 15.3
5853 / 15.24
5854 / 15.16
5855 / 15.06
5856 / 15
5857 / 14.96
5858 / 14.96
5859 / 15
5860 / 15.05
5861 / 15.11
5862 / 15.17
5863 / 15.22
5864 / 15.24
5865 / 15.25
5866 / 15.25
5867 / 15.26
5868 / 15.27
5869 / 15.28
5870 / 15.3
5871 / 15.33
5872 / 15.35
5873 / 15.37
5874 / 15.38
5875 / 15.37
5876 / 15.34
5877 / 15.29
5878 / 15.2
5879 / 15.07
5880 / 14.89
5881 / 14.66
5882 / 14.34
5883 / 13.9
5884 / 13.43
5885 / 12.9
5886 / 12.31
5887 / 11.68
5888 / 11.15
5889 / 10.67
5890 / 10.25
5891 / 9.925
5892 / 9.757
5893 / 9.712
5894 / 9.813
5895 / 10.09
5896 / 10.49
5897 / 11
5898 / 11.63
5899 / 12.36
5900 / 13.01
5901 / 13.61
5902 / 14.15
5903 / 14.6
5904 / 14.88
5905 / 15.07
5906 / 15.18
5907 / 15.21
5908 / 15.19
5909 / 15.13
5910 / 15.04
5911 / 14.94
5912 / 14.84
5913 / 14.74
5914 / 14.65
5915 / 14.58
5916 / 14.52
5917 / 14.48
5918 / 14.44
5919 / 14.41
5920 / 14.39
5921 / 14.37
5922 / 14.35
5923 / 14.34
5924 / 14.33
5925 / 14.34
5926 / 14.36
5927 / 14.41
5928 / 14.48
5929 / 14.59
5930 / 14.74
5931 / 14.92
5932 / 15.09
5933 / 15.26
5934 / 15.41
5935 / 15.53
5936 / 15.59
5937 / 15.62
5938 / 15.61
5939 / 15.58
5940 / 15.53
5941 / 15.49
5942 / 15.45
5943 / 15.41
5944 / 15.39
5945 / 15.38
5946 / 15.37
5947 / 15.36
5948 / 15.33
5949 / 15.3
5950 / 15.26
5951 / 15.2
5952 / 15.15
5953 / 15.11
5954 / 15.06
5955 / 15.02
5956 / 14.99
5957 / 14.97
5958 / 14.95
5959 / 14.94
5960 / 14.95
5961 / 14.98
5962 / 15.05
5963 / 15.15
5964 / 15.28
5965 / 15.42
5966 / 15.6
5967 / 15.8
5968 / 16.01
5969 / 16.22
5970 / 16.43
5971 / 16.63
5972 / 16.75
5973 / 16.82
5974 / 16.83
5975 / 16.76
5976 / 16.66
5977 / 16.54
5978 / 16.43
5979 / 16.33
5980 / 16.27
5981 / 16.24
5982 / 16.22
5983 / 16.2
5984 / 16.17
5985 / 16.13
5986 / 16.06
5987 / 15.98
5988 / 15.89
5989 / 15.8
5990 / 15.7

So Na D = 4.96 angstrom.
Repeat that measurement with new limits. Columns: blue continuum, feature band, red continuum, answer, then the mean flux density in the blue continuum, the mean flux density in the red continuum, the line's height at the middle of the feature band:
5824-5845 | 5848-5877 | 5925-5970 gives 0.9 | 15.8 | 15.2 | 15.7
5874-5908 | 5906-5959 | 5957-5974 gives -1.8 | 13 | 15.7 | 14.5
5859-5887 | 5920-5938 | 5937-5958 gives 0.4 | 14.8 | 15.3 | 15.2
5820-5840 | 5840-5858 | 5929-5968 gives 0.6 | 15.9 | 15.3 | 15.8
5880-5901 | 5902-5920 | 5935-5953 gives -2.2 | 11.8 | 15.4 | 13.2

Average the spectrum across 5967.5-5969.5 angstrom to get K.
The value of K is 16.1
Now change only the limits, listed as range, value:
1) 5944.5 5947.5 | 15.4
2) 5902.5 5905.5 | 14.8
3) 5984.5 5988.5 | 16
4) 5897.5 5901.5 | 12.7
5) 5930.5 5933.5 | 15.1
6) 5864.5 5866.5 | 15.2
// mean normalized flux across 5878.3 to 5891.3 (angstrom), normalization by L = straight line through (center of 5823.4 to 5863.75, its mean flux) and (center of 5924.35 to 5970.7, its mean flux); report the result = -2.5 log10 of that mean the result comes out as 0.20 mag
